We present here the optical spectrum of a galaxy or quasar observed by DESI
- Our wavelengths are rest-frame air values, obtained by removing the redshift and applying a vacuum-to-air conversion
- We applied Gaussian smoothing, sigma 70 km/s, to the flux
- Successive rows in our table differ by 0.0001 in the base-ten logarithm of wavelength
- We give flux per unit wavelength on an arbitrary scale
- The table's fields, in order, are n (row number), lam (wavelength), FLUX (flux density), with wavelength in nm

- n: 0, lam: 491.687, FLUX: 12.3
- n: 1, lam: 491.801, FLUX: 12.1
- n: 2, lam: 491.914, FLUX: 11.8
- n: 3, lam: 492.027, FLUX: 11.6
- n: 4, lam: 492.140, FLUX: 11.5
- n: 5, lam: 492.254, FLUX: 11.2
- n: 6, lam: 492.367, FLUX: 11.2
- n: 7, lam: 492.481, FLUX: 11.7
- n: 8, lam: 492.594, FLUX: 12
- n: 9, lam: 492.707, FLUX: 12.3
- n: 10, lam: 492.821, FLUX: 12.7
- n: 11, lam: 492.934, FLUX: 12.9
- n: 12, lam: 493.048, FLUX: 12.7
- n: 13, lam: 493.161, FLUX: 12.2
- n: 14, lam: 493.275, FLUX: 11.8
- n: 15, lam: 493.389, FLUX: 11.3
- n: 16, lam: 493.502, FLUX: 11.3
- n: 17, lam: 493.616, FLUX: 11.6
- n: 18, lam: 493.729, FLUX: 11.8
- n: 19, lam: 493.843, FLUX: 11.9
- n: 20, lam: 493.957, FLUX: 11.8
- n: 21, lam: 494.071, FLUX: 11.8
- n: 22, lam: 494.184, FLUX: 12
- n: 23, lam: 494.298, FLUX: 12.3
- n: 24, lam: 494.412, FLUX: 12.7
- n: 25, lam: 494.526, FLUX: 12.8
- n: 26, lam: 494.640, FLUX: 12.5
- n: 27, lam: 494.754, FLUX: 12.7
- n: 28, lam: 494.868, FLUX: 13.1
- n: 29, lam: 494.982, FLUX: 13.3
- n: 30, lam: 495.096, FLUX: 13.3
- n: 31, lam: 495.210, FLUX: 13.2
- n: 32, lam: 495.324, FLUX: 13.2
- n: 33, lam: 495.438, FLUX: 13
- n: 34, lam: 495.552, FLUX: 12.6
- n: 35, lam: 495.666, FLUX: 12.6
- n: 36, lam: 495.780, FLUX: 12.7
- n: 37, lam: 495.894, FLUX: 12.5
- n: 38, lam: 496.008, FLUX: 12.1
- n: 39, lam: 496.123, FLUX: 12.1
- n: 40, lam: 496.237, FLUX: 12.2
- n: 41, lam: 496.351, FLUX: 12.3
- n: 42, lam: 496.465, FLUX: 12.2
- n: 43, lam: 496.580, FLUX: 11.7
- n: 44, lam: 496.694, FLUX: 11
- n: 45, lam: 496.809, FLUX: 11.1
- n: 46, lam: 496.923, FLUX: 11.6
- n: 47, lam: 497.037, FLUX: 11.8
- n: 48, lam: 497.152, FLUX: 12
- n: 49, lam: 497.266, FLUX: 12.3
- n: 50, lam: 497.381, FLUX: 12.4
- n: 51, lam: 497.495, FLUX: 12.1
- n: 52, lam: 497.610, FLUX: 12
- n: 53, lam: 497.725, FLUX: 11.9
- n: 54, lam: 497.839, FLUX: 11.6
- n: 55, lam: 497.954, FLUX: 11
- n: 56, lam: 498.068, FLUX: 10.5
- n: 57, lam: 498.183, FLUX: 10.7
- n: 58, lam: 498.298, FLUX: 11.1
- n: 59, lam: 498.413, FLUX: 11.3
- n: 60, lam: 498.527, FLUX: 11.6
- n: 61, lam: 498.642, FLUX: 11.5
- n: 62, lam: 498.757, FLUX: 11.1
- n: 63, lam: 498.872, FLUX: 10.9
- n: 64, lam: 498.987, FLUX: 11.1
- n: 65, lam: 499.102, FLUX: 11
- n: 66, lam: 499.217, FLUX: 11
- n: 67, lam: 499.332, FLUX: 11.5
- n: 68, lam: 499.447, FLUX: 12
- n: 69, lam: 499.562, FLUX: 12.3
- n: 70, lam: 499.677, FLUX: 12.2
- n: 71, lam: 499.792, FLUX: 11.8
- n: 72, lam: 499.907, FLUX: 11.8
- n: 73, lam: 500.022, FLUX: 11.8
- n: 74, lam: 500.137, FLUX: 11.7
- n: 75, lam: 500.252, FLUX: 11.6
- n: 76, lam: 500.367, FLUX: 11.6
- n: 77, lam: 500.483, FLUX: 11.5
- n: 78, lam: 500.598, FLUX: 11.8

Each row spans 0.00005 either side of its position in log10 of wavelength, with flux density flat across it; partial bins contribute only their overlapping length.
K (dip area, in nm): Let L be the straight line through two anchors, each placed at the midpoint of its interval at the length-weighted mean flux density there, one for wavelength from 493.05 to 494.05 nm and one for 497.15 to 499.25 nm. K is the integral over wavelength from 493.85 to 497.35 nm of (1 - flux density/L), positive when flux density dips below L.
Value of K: -0.22 nm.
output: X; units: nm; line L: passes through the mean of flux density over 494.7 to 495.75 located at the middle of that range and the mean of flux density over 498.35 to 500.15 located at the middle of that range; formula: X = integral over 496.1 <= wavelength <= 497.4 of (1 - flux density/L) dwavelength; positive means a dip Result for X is 0.06 nm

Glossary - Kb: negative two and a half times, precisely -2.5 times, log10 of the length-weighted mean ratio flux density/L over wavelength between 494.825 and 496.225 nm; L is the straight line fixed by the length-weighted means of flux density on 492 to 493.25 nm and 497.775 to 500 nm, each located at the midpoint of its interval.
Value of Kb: -0.10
